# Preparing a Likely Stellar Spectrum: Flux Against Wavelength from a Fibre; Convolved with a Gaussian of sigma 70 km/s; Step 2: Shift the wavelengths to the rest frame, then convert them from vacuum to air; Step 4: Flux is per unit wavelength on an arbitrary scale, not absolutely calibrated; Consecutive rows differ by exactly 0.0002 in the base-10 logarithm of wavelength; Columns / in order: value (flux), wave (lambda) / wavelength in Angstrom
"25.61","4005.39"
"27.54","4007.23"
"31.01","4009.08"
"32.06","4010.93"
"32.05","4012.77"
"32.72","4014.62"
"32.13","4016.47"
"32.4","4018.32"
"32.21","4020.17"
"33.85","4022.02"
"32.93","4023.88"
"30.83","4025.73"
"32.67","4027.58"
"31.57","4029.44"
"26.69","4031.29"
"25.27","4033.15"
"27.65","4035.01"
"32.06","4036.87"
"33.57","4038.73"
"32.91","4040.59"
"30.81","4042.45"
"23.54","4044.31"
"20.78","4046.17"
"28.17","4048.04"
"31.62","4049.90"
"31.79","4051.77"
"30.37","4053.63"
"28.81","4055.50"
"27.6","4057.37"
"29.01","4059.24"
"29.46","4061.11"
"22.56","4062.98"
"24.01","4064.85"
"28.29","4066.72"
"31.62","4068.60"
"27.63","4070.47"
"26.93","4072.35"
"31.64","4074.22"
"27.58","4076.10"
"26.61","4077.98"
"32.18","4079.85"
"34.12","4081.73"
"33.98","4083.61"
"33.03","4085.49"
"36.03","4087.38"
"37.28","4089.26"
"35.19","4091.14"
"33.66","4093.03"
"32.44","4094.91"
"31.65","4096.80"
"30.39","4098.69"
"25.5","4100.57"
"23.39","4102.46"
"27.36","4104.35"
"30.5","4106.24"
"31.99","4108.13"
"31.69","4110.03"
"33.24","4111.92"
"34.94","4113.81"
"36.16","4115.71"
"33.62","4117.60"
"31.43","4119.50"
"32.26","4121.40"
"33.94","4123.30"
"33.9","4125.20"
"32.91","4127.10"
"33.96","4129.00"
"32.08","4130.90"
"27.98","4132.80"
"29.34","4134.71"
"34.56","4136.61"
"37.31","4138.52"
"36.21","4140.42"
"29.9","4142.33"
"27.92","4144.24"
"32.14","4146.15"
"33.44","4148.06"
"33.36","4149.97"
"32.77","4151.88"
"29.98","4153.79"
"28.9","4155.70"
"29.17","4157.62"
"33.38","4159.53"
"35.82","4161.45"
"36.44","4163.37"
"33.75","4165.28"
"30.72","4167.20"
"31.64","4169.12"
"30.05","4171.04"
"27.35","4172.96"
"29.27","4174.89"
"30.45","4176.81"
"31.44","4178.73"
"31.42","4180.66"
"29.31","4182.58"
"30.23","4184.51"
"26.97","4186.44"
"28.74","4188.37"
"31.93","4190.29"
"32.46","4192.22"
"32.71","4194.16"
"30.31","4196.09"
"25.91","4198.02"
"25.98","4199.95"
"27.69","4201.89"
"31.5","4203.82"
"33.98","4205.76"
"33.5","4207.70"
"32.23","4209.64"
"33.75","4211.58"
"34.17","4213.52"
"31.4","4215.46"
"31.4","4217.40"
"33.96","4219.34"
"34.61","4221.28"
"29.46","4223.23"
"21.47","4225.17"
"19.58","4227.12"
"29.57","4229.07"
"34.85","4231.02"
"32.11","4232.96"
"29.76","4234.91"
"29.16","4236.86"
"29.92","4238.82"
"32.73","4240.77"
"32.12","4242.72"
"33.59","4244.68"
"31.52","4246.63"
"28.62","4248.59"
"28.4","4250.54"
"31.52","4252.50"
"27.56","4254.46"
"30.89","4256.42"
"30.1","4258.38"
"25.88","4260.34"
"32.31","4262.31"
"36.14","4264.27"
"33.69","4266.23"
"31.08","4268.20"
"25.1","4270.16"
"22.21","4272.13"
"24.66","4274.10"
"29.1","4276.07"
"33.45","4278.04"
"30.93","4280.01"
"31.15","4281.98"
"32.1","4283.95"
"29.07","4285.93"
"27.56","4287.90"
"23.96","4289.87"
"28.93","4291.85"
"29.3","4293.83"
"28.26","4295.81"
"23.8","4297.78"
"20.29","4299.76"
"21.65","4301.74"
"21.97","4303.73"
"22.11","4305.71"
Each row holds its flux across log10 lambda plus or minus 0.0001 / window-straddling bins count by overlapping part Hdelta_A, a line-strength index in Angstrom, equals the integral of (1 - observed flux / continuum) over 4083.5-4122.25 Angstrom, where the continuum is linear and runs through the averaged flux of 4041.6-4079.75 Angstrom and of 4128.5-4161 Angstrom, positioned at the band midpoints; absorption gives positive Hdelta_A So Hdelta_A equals -2.8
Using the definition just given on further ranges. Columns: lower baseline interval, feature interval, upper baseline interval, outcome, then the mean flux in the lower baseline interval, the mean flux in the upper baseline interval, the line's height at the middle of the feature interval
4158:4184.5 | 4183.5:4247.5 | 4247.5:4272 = 0.18 Angstrom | 31.5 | 29.8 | 30.7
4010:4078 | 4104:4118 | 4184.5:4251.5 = -1.26 Angstrom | 29.6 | 30.5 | 29.9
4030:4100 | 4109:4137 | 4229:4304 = -2.89 Angstrom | 29.9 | 29.2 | 29.7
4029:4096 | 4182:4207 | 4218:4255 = 0.13 Angstrom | 29.9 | 30.1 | 30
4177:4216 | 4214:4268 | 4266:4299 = -1.86 Angstrom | 30.8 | 28.3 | 29.5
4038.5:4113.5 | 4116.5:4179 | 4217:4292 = -4.53 Angstrom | 30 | 29.7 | 29.9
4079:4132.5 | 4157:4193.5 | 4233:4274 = 0.22 Angstrom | 32.4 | 30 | 31.3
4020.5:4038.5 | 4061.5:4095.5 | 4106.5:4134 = 1.06 Angstrom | 30.6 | 32.8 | 31.8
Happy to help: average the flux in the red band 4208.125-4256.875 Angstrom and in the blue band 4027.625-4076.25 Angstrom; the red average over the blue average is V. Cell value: 1.1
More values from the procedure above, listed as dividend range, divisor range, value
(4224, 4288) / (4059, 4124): 0.96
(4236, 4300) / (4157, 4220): 0.94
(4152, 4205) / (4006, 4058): 1.01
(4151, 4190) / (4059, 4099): 1.01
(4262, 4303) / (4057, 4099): 0.92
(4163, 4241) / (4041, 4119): 1.01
